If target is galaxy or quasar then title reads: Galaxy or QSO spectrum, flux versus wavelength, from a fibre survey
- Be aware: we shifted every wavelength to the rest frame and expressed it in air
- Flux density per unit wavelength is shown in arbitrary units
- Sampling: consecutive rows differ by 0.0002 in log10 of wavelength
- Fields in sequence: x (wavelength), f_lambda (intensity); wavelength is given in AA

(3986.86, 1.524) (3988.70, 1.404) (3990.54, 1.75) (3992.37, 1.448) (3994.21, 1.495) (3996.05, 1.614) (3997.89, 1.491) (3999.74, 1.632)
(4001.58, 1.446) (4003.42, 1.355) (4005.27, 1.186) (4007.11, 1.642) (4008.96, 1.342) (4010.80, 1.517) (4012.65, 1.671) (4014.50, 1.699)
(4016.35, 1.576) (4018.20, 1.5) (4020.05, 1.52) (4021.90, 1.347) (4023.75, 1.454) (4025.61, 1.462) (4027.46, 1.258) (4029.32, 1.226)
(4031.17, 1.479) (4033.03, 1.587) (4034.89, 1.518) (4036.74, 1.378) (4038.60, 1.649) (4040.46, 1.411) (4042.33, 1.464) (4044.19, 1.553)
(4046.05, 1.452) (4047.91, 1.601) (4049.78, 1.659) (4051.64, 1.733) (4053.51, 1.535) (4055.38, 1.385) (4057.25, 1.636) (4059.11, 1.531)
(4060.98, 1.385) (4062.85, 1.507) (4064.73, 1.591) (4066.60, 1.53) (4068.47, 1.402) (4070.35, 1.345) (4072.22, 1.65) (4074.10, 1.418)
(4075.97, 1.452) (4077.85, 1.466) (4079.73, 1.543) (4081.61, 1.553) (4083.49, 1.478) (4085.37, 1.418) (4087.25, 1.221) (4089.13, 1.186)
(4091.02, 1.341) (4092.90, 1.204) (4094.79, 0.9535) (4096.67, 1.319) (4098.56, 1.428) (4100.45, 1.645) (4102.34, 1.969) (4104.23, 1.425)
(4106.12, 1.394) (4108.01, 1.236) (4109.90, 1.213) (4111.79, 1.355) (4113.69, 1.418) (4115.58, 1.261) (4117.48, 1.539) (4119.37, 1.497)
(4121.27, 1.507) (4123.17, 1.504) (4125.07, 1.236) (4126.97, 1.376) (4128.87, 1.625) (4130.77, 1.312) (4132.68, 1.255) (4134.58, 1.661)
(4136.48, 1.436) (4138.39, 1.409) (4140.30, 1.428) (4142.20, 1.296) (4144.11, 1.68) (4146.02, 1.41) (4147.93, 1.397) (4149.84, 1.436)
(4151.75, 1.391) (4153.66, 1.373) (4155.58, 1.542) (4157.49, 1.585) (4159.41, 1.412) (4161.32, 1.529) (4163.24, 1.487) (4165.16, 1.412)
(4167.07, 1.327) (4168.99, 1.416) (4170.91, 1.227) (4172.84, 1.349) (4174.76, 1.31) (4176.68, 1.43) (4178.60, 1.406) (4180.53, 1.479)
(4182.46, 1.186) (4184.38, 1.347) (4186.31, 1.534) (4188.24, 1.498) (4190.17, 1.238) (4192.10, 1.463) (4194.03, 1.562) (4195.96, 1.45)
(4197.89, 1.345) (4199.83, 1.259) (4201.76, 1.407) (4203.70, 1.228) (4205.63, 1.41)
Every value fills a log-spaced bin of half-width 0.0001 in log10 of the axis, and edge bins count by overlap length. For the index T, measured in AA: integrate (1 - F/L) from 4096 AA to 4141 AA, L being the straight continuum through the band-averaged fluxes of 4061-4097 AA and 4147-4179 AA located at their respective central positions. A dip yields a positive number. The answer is -1.0 AA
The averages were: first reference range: 1.4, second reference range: 1.41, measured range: 1.44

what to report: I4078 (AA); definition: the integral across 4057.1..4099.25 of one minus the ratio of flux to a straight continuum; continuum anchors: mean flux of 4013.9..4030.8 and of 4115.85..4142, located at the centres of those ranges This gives 0.86 AA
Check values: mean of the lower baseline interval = 1.45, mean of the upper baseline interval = 1.44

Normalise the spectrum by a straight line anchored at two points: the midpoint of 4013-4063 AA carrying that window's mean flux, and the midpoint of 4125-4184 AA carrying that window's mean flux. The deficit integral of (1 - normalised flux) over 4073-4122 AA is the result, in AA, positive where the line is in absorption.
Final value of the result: 1.9 AA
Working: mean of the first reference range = 1.5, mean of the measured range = 1.4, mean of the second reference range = 1.42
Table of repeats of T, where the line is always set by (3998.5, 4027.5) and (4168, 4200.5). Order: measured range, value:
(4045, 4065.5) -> -1.2 AA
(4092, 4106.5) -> 0.1 AA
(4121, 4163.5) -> -1.2 AA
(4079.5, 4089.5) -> 0.3 AA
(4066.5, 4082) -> -0.4 AA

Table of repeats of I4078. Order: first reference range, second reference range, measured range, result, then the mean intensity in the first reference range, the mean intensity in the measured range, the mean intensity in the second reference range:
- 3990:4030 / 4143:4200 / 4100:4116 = 0.10 AA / 1.48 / 1.43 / 1.42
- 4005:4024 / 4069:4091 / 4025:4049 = 0.22 AA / 1.51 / 1.47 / 1.43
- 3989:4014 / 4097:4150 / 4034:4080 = -1.08 AA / 1.51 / 1.51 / 1.44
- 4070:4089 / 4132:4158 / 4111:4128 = 0.43 AA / 1.45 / 1.41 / 1.45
